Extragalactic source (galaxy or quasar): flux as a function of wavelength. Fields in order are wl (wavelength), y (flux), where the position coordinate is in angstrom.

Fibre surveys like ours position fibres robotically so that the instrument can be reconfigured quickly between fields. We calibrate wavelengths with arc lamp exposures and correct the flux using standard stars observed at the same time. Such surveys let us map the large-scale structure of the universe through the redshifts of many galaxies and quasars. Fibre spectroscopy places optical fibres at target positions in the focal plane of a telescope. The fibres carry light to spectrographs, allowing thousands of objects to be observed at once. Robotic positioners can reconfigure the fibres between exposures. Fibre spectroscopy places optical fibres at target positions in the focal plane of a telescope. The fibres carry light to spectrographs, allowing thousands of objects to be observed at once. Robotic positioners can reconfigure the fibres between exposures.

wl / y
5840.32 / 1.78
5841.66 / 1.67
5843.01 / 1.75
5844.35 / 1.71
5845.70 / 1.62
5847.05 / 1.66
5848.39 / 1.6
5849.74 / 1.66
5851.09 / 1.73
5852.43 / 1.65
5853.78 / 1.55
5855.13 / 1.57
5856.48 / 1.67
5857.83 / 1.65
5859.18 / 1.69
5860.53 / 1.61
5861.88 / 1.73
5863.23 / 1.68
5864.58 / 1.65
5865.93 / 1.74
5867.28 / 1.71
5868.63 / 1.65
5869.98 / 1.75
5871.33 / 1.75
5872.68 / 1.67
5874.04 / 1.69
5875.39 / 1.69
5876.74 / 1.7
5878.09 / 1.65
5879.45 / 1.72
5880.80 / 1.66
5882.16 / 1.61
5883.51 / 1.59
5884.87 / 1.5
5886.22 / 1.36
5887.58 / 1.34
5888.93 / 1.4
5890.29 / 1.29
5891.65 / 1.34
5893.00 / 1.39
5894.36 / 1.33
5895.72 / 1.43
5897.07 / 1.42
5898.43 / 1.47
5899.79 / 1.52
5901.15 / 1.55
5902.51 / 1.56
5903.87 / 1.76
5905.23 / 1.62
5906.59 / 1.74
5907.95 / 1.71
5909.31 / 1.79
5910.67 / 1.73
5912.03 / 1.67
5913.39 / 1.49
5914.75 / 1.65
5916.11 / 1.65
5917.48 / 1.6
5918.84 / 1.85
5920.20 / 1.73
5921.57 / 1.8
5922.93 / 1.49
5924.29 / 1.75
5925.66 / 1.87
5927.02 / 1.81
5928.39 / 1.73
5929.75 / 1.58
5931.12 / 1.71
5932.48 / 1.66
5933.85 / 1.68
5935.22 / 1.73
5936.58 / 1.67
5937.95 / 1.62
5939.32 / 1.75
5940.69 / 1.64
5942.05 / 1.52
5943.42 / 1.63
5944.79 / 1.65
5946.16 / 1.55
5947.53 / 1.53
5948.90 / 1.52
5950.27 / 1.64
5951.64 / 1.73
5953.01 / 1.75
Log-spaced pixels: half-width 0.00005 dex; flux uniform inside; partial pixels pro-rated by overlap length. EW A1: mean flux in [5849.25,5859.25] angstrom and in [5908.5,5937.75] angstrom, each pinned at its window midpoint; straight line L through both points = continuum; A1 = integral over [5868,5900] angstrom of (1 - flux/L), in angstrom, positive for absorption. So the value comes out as 2.44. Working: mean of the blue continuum 1.64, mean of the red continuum 1.7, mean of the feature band 1.54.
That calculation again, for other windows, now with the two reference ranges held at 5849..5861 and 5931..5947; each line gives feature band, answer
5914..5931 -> -0.6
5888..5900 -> 1.8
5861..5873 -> -0.4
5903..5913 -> -0.4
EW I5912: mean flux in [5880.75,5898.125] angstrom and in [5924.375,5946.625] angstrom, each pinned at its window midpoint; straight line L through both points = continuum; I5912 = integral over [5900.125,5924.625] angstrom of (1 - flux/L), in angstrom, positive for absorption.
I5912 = -1.9 angstrom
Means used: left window 1.43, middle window 1.67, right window 1.68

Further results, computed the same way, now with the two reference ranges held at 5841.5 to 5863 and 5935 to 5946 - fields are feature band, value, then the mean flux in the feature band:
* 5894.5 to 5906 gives 0.81 angstrom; 1.53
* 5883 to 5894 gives 1.70 angstrom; 1.4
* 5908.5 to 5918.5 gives -0.08 angstrom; 1.66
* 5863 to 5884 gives -0.37 angstrom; 1.68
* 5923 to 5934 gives -0.45 angstrom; 1.71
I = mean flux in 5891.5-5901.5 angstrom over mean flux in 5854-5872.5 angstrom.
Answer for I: 0.85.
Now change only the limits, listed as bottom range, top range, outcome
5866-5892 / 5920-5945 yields 1.06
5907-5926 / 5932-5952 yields 0.96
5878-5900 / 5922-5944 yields 1.15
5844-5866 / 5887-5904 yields 0.87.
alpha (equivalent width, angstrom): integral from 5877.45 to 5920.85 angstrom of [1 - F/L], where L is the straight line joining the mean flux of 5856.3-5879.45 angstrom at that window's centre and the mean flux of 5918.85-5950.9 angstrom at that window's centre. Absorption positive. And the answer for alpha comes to 2.9 angstrom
